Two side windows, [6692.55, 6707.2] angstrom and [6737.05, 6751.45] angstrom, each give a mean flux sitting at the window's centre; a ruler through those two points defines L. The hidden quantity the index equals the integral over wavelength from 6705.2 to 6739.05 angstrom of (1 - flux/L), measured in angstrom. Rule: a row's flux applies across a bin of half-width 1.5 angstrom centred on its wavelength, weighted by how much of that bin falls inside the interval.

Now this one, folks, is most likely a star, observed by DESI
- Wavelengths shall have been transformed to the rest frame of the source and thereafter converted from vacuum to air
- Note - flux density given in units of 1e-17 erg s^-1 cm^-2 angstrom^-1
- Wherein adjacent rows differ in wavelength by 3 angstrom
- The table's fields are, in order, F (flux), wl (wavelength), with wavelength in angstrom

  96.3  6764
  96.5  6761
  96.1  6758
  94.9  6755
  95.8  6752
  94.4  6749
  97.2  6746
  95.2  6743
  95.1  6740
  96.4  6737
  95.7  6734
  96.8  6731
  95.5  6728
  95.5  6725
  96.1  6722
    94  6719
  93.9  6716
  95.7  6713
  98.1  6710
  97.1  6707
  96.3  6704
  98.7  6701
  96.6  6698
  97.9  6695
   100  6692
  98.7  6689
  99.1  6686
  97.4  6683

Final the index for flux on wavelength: 0.2 angstrom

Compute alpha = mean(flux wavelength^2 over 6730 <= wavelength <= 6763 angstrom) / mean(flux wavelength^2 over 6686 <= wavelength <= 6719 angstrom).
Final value 1.00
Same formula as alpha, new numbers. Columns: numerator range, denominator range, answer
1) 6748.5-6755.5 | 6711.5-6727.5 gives 1.01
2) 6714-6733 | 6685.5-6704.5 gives 0.98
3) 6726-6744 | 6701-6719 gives 1.00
